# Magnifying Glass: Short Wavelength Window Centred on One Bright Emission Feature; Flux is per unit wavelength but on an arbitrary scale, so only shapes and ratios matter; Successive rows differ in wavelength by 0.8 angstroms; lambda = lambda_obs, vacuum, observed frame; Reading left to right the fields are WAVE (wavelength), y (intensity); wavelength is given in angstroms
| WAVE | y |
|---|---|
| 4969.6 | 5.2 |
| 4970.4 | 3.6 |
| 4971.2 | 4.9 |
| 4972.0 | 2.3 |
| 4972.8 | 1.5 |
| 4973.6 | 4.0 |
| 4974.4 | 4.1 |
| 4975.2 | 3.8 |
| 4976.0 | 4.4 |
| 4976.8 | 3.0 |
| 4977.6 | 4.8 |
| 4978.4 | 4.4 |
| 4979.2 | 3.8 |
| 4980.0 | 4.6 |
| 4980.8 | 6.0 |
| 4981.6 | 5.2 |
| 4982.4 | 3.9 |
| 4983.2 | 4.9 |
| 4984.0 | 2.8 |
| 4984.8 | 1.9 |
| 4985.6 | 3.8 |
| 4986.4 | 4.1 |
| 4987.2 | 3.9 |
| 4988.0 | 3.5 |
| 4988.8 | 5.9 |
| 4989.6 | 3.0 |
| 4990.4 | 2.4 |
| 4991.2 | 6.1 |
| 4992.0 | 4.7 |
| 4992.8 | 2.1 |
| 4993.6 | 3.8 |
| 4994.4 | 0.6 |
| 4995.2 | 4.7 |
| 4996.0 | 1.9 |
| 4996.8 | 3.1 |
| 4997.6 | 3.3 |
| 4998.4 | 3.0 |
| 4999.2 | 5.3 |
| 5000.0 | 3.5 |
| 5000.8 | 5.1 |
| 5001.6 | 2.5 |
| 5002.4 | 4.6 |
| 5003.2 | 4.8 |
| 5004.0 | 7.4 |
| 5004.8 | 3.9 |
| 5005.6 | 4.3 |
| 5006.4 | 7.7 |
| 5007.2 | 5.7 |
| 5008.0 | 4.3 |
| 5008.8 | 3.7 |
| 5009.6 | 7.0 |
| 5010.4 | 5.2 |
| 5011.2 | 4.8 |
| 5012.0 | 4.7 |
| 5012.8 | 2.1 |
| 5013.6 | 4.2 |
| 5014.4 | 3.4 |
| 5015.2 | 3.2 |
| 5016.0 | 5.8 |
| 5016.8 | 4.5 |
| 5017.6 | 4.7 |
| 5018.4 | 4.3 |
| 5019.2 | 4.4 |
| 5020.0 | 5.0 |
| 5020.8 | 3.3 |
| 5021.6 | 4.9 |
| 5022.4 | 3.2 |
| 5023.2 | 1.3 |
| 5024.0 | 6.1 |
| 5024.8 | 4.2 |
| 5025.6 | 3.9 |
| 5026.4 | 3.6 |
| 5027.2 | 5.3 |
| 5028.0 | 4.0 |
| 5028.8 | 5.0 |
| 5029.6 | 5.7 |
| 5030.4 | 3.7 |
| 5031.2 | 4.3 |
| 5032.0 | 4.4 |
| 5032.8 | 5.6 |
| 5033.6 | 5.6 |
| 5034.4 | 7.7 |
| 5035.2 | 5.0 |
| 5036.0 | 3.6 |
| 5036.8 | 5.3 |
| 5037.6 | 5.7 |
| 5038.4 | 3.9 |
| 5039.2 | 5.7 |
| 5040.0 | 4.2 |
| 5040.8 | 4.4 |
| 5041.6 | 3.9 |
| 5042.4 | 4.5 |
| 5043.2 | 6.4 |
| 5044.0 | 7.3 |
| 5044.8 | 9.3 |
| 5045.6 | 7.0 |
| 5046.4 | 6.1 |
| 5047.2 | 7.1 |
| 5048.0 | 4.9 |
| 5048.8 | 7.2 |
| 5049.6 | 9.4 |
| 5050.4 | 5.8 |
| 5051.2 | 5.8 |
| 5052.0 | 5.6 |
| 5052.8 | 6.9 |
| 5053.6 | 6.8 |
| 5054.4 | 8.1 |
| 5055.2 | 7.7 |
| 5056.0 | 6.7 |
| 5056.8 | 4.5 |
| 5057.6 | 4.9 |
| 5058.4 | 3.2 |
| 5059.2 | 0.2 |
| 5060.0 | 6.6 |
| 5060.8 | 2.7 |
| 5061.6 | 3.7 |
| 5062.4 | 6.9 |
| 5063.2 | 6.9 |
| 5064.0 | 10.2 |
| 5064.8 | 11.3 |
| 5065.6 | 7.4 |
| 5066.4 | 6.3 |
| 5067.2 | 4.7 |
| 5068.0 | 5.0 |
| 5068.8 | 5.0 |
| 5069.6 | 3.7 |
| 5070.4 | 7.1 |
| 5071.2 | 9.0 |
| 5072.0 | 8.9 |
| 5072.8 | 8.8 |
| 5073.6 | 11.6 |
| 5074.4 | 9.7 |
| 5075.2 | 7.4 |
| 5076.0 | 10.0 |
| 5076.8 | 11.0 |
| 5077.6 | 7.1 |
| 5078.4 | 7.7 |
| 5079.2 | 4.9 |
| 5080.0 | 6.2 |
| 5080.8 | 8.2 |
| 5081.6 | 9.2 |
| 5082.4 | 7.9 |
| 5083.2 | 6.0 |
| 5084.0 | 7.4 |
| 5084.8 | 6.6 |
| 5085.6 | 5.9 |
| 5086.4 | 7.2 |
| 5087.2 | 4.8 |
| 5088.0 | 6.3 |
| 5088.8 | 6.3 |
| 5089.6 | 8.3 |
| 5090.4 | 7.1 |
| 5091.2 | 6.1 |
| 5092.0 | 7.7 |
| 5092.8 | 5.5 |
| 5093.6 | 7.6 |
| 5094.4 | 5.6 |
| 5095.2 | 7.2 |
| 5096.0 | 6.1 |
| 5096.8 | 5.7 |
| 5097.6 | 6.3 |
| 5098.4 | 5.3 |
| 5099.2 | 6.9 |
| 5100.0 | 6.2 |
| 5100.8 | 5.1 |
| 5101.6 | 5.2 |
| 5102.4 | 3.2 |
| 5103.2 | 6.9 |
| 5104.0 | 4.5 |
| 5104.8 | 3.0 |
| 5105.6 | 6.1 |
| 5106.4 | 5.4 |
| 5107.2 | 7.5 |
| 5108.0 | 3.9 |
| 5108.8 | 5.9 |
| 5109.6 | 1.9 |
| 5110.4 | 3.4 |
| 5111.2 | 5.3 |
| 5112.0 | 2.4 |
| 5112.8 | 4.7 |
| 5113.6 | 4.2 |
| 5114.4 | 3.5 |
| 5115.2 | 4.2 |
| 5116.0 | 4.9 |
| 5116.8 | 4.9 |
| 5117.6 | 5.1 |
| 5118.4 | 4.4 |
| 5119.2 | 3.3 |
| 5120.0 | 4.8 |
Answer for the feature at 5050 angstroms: C III]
